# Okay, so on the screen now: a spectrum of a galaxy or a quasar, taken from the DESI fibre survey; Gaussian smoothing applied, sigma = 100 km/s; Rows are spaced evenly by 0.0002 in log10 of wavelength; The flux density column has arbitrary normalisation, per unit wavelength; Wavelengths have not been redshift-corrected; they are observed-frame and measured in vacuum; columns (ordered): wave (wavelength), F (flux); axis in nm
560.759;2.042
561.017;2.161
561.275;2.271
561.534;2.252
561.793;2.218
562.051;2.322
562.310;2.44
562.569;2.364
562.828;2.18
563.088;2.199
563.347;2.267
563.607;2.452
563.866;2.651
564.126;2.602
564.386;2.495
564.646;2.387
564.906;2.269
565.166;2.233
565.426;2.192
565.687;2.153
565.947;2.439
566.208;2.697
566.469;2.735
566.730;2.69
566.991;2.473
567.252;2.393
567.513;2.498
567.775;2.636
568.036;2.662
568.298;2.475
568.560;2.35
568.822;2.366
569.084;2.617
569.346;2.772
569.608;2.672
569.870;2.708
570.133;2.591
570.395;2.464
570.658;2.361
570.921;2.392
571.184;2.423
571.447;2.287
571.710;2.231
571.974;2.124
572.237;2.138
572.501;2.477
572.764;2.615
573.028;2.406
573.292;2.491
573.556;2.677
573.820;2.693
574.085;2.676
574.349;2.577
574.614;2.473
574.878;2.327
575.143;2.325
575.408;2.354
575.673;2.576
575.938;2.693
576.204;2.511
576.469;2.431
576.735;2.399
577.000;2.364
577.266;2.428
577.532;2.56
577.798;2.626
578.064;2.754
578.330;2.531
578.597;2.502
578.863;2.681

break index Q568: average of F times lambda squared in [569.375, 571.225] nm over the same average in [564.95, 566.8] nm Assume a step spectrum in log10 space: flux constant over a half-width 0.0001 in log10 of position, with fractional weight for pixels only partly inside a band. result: 1.1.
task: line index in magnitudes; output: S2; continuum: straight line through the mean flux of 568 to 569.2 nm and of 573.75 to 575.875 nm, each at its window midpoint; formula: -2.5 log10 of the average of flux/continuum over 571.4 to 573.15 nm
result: 0.074 mag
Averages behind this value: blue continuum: 2.48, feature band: 2.33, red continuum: 2.5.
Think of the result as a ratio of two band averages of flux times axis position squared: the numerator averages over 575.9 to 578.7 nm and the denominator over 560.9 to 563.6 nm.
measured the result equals 1.2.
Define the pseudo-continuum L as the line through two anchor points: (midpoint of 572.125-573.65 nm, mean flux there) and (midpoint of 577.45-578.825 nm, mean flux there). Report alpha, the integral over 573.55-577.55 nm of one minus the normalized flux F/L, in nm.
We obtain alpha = 0.06 nm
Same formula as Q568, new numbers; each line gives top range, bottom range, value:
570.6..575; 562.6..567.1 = 1.04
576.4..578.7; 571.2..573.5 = 1.08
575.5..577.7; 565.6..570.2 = 1.01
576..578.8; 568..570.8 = 1.02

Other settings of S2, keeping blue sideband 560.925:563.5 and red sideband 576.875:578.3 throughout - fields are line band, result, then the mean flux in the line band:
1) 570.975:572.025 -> 0.070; 2.29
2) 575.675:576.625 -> -0.010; 2.54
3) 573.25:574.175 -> -0.071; 2.65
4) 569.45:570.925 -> -0.059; 2.55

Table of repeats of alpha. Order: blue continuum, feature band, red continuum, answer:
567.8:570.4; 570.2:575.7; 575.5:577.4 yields 0.21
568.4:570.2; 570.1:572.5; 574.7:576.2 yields 0.20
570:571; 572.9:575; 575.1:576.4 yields -0.05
